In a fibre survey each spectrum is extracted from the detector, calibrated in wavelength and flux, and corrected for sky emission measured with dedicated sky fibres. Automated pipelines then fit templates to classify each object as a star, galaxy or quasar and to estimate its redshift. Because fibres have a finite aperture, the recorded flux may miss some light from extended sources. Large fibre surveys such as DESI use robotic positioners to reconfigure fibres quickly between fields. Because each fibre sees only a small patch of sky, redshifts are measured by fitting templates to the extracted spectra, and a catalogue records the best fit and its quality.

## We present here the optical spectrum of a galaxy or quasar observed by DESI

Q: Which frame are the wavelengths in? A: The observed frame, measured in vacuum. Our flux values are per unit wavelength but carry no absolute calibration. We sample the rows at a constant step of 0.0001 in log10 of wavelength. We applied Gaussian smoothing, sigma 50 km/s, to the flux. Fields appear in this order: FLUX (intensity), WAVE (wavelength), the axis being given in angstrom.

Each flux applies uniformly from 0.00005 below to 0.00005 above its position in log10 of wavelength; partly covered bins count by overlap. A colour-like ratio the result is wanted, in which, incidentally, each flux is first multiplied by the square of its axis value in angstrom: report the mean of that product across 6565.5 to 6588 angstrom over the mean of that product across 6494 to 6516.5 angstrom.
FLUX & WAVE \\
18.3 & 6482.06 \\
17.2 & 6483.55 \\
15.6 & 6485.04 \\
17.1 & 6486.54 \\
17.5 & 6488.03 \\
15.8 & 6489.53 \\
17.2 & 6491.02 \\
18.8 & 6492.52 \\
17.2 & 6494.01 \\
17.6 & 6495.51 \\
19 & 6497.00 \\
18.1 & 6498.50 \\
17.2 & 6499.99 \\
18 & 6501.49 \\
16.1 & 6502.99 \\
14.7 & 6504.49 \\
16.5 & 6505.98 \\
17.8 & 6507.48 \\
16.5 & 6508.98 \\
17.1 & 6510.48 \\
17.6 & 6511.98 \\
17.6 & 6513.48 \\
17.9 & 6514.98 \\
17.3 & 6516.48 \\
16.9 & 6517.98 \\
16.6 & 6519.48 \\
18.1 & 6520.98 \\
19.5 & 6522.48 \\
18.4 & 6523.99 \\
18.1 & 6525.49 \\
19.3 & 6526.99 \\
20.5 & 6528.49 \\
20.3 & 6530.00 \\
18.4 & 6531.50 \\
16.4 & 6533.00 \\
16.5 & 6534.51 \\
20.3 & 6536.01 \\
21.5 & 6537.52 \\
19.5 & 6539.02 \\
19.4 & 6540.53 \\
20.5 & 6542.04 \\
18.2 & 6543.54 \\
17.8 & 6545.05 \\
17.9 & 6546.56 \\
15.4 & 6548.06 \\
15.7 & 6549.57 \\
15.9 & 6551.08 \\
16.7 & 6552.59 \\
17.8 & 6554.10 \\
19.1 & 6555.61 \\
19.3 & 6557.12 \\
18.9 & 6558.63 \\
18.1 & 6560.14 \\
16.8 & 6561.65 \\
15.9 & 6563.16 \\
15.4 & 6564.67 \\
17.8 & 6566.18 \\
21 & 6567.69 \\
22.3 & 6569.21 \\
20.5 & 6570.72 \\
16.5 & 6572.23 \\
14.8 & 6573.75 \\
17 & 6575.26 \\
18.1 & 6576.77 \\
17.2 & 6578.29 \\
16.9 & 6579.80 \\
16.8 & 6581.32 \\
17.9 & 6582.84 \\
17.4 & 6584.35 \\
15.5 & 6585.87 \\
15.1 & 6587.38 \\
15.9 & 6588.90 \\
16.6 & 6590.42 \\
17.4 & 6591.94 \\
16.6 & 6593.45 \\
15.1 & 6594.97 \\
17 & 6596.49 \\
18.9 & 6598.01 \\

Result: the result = 1.0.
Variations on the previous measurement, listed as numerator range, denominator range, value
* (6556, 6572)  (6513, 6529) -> 1.03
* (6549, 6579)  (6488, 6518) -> 1.05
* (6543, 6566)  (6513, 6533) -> 0.95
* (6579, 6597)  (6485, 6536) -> 0.96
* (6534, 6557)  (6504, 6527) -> 1.05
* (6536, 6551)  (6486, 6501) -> 1.06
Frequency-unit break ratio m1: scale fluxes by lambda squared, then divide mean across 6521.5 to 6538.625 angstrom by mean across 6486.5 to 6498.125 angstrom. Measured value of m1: 1.1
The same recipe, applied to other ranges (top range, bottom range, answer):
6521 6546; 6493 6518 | 1.11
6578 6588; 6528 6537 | 0.90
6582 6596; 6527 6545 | 0.87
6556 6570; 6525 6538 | 0.98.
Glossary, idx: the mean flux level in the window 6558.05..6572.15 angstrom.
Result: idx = 18.4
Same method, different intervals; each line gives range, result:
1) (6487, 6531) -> 17.7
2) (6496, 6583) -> 17.9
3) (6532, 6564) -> 18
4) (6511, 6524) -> 17.7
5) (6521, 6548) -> 18.9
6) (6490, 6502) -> 17.8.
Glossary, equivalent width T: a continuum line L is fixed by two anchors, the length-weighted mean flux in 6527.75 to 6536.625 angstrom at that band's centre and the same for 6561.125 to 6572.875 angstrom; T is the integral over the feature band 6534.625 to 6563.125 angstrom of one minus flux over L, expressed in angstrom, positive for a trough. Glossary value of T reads 0.6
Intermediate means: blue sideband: 18.7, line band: 18.2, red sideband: 18.3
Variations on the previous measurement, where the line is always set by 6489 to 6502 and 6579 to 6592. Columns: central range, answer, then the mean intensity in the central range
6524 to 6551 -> -2.1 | 18.5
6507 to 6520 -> 0.2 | 17.3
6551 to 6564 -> -0.6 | 17.7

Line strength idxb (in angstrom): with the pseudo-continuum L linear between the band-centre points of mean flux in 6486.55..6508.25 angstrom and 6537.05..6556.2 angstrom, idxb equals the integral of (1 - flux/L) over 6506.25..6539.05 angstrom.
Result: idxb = -1.0 angstrom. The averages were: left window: 17.2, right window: 18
